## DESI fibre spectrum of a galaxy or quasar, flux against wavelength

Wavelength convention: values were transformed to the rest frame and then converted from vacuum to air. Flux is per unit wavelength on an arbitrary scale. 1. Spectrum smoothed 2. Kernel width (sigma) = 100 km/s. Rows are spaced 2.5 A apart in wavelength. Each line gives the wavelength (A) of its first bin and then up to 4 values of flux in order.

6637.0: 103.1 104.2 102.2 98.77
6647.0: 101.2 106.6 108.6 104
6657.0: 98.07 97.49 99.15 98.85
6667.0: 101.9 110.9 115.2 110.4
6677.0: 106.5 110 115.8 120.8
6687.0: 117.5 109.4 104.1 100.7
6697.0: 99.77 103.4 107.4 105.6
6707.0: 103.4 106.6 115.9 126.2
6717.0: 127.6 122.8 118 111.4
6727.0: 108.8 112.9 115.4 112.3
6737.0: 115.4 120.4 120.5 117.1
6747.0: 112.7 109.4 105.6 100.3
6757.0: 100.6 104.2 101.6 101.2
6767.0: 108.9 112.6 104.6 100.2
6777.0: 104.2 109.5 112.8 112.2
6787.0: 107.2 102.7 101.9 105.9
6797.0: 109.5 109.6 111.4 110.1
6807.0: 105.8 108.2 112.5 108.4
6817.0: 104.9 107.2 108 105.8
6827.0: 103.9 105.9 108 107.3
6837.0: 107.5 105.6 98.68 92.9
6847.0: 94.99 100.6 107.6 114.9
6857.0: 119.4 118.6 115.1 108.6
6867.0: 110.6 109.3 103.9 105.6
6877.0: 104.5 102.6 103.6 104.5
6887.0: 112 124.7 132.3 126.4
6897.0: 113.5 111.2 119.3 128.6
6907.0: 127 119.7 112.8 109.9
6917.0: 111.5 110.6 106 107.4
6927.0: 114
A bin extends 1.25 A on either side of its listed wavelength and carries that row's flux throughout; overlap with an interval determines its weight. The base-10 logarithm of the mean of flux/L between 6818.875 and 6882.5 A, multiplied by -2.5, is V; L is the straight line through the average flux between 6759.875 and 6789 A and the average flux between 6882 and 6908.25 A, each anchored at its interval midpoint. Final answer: 0.08 mag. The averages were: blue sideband 107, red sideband 119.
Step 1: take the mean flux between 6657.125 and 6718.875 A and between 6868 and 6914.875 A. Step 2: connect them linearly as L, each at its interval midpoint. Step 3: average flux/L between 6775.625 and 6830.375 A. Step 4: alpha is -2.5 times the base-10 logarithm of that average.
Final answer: 0.04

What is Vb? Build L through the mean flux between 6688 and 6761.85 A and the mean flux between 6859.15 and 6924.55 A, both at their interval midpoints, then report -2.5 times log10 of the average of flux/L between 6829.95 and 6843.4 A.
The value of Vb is 0.07 mag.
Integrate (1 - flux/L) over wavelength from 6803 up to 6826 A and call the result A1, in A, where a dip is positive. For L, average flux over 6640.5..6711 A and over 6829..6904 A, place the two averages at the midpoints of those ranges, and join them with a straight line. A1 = 0.2 A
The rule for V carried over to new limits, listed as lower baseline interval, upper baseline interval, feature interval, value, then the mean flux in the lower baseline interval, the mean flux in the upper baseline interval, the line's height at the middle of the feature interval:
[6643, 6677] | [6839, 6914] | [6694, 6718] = -0.04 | 104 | 112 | 106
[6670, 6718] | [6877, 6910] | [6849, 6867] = 0.03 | 111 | 117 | 116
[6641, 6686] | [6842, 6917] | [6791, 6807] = 0.02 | 106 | 112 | 110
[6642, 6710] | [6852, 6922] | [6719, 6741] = -0.07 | 106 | 114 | 108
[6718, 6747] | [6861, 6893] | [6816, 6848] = 0.08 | 116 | 110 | 112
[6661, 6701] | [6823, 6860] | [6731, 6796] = -0.02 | 108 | 106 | 107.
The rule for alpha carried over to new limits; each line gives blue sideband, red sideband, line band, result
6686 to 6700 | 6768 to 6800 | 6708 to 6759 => -0.074 mag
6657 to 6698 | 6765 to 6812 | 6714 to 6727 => -0.118 mag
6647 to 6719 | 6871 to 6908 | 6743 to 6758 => 0.024 mag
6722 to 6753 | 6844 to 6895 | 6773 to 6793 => 0.061 mag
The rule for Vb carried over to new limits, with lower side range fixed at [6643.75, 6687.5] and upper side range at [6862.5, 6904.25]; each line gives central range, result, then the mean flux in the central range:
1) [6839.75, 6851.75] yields 0.14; 98.4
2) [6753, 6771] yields 0.05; 104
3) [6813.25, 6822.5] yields 0.04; 107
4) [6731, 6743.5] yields -0.08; 117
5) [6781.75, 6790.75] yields 0.02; 108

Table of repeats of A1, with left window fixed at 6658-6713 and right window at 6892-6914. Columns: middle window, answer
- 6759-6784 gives 1.4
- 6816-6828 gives 1.0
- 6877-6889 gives 1.2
